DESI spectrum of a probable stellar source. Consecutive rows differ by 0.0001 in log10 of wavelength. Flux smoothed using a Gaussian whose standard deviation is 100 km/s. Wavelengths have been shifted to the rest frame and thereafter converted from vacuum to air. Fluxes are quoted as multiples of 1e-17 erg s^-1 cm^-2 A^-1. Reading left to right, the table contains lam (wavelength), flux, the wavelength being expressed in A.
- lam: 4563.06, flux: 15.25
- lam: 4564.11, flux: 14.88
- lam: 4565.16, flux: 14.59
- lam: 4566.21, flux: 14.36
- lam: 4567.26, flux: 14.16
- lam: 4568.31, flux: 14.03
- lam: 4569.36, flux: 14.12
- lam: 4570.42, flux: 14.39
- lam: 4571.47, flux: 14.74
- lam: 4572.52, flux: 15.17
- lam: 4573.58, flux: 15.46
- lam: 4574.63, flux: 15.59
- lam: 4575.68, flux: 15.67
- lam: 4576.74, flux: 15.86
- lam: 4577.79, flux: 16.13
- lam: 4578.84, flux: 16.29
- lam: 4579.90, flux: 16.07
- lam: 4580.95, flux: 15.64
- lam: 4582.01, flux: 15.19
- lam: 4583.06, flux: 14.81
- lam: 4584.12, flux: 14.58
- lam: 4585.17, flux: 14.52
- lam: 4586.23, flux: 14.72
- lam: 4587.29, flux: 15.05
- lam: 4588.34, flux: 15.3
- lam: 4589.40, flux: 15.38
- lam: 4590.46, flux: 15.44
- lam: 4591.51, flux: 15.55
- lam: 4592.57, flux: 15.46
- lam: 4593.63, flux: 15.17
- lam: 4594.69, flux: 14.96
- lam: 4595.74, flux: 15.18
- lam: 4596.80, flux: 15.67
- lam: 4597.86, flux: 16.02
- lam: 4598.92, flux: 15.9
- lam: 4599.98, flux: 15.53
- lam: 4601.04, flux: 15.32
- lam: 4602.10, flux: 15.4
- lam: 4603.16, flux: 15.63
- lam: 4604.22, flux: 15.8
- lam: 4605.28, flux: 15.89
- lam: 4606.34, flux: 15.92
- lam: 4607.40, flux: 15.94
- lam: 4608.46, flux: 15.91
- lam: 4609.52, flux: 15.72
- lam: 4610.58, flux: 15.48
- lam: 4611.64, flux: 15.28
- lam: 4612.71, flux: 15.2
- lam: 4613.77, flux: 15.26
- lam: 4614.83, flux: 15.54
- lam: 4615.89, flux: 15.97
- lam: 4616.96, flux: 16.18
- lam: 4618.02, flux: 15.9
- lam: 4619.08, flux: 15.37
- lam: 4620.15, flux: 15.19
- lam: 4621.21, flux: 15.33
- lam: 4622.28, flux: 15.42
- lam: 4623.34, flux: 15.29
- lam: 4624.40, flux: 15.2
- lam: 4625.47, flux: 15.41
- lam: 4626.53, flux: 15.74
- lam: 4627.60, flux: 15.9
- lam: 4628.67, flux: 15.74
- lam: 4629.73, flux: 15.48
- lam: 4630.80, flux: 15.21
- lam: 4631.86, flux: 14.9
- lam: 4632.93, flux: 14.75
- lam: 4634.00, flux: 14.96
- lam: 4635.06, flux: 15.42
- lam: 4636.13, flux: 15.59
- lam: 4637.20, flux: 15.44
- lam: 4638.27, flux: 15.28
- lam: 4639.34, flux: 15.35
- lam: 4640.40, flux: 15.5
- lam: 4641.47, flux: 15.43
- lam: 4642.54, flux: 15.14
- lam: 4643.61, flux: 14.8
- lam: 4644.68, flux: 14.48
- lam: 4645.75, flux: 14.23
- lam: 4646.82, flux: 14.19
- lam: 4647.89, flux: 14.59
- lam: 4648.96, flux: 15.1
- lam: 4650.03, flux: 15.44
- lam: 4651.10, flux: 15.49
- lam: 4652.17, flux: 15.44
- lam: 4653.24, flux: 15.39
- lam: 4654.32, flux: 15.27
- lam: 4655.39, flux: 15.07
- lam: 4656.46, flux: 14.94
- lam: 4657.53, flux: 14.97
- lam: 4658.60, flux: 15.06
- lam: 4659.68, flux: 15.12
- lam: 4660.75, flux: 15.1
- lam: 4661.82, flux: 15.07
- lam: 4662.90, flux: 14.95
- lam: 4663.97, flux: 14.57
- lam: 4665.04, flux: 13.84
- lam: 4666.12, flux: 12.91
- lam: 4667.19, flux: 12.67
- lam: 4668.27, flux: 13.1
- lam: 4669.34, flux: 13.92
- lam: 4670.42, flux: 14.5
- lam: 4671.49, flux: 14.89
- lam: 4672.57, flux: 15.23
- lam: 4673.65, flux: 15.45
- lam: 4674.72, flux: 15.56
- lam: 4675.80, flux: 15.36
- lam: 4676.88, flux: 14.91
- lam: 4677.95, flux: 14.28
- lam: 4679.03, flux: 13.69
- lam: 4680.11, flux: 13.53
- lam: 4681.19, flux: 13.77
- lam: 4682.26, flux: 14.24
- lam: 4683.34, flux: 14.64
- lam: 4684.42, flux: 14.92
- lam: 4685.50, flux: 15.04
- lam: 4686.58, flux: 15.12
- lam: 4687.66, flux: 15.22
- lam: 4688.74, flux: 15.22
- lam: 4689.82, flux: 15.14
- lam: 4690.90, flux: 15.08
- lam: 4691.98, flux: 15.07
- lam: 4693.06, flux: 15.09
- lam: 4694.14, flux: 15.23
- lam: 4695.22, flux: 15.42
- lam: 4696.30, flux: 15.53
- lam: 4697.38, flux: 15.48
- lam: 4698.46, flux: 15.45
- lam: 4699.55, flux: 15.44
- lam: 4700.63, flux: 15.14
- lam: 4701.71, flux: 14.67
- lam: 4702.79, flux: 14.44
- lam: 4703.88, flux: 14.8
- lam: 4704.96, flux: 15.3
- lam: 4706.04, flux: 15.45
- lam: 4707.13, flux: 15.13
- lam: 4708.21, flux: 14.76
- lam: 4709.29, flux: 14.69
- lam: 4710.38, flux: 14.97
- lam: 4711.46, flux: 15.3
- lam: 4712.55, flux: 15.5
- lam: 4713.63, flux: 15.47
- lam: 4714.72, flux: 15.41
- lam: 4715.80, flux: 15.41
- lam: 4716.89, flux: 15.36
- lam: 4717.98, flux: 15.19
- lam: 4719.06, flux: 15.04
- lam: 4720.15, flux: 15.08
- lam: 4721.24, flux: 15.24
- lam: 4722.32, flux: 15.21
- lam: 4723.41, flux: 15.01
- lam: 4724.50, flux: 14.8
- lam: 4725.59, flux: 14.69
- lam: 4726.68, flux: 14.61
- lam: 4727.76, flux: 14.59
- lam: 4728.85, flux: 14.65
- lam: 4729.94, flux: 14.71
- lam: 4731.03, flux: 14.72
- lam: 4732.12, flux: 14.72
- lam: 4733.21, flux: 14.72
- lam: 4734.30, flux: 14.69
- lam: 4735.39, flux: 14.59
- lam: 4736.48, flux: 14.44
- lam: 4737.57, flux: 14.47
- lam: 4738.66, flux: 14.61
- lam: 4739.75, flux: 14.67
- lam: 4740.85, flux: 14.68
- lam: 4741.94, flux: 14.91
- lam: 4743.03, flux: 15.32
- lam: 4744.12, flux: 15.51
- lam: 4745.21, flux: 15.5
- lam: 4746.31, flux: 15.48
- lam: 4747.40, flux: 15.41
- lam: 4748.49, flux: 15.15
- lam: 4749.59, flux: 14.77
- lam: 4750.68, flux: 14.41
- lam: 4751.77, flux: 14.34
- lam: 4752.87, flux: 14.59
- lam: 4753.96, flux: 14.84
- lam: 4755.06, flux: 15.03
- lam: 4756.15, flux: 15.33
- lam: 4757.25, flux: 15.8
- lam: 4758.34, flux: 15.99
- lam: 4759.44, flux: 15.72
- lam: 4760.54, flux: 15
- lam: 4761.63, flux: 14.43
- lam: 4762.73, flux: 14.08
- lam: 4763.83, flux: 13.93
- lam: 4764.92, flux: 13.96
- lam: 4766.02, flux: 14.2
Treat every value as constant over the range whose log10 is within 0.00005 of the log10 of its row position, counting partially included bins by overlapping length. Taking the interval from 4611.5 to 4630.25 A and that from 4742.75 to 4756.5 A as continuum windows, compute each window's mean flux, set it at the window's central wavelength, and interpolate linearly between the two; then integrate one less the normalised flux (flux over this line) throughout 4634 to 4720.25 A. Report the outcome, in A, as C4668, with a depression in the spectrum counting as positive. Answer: 2.17 A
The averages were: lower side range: 15.5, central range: 14.9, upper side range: 15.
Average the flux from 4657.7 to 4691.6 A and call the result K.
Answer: 14.6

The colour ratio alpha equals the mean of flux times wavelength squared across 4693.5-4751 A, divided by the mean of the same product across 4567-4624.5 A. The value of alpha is 1.0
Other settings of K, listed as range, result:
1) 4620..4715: 15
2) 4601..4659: 15.3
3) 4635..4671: 14.8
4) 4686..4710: 15.1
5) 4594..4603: 15.5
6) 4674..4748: 15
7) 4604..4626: 15.6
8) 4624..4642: 15.4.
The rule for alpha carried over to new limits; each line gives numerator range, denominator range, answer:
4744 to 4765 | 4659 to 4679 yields 1.07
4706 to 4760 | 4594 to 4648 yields 1.02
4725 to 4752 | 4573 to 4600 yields 1.03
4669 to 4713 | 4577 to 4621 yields 1.00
